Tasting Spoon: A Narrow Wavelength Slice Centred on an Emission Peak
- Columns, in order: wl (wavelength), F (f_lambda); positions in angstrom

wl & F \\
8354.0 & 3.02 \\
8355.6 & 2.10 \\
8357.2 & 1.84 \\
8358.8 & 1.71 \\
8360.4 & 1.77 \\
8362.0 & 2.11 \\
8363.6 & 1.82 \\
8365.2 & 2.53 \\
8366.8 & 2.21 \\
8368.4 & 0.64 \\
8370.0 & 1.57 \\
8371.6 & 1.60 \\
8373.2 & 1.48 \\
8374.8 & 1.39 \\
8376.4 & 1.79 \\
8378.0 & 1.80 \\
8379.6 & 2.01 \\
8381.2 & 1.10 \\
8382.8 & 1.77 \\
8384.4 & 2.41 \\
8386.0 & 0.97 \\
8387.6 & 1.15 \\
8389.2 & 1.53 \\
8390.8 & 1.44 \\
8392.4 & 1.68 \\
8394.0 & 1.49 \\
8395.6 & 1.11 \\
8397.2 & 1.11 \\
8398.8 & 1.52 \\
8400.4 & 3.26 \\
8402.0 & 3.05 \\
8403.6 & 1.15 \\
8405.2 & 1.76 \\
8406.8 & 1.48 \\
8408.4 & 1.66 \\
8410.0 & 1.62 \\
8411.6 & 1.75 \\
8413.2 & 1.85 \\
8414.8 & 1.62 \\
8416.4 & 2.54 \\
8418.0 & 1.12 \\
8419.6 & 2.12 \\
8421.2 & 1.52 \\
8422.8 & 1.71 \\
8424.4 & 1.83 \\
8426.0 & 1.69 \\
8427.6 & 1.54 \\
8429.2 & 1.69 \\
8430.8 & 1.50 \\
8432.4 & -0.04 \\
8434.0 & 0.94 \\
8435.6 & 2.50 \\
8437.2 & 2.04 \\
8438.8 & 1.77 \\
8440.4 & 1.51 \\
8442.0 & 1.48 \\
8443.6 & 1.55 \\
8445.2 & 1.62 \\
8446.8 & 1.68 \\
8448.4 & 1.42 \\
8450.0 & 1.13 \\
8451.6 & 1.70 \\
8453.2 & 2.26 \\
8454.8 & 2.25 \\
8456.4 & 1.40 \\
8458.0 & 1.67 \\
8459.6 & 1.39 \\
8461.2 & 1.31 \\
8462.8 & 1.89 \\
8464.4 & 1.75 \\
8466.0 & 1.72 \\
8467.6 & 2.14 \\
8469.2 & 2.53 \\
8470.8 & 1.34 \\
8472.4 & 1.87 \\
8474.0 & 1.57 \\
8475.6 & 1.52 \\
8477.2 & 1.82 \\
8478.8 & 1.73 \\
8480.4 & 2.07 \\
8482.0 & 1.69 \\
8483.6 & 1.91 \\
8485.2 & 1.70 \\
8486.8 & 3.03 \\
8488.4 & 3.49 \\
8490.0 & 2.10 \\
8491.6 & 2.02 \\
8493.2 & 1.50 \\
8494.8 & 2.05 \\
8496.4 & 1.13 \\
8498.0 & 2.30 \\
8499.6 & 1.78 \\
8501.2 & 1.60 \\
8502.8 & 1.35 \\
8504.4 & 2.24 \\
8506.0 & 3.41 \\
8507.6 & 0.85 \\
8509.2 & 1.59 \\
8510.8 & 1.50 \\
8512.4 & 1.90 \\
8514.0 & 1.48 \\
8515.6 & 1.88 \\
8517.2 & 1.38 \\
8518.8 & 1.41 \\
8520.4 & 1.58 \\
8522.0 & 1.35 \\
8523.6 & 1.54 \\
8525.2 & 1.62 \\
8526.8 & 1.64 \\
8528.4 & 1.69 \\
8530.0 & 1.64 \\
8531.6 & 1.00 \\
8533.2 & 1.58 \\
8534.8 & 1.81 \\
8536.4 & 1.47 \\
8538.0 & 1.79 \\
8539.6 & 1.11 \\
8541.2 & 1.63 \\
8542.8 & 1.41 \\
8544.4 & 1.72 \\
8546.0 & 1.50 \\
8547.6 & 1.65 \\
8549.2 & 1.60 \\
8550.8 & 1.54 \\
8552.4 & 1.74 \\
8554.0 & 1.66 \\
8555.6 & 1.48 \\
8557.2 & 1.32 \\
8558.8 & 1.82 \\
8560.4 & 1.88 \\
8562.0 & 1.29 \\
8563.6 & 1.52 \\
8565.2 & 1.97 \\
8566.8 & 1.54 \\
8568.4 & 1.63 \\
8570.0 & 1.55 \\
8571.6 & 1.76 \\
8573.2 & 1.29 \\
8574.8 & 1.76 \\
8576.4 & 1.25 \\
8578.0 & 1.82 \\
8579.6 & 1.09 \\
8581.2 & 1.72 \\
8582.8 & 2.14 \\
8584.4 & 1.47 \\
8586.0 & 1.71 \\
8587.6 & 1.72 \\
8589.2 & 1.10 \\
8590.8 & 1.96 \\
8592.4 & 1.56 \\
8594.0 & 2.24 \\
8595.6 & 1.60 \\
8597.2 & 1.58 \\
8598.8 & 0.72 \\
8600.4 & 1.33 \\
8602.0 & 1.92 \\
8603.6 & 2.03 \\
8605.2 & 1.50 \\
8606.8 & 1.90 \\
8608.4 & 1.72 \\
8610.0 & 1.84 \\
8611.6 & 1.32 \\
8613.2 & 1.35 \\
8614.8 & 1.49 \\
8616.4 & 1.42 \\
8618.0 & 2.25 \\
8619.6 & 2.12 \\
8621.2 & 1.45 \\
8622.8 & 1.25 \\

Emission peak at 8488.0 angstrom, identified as [S II] 6716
